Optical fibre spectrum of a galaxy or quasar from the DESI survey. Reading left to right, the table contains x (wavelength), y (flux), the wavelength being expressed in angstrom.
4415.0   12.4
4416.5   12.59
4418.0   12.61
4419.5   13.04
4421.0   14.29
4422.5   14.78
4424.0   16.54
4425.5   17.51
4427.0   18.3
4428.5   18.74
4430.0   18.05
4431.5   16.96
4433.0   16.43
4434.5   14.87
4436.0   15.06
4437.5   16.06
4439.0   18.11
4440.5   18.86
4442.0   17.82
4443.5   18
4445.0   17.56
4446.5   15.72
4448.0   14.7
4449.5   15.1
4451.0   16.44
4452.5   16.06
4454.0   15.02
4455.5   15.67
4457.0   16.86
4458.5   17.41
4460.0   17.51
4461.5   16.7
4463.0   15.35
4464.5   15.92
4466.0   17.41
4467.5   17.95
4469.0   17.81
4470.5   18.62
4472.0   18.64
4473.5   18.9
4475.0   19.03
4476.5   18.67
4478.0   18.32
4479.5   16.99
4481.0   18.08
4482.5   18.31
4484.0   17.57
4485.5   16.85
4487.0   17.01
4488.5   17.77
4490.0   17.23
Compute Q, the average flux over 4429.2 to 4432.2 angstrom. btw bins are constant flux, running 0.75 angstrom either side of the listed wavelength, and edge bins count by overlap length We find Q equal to 17.5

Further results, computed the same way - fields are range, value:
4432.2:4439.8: 16.1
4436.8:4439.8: 17.1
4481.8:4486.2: 17.6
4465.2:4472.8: 18.1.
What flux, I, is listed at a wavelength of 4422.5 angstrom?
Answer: 14.78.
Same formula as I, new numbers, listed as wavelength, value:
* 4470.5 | 18.62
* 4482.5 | 18.31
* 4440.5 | 18.86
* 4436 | 15.06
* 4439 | 18.11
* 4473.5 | 18.9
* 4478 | 18.32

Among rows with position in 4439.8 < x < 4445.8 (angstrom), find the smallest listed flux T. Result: 17.56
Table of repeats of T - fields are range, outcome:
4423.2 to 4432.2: 16.54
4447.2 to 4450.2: 14.7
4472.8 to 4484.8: 16.99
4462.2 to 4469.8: 15.35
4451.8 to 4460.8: 15.02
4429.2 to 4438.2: 14.87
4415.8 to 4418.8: 12.59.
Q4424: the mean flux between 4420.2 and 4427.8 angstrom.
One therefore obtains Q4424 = 16.3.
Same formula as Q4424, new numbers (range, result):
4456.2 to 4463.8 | 16.8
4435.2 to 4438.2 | 15.5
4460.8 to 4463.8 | 16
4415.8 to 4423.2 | 13.5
